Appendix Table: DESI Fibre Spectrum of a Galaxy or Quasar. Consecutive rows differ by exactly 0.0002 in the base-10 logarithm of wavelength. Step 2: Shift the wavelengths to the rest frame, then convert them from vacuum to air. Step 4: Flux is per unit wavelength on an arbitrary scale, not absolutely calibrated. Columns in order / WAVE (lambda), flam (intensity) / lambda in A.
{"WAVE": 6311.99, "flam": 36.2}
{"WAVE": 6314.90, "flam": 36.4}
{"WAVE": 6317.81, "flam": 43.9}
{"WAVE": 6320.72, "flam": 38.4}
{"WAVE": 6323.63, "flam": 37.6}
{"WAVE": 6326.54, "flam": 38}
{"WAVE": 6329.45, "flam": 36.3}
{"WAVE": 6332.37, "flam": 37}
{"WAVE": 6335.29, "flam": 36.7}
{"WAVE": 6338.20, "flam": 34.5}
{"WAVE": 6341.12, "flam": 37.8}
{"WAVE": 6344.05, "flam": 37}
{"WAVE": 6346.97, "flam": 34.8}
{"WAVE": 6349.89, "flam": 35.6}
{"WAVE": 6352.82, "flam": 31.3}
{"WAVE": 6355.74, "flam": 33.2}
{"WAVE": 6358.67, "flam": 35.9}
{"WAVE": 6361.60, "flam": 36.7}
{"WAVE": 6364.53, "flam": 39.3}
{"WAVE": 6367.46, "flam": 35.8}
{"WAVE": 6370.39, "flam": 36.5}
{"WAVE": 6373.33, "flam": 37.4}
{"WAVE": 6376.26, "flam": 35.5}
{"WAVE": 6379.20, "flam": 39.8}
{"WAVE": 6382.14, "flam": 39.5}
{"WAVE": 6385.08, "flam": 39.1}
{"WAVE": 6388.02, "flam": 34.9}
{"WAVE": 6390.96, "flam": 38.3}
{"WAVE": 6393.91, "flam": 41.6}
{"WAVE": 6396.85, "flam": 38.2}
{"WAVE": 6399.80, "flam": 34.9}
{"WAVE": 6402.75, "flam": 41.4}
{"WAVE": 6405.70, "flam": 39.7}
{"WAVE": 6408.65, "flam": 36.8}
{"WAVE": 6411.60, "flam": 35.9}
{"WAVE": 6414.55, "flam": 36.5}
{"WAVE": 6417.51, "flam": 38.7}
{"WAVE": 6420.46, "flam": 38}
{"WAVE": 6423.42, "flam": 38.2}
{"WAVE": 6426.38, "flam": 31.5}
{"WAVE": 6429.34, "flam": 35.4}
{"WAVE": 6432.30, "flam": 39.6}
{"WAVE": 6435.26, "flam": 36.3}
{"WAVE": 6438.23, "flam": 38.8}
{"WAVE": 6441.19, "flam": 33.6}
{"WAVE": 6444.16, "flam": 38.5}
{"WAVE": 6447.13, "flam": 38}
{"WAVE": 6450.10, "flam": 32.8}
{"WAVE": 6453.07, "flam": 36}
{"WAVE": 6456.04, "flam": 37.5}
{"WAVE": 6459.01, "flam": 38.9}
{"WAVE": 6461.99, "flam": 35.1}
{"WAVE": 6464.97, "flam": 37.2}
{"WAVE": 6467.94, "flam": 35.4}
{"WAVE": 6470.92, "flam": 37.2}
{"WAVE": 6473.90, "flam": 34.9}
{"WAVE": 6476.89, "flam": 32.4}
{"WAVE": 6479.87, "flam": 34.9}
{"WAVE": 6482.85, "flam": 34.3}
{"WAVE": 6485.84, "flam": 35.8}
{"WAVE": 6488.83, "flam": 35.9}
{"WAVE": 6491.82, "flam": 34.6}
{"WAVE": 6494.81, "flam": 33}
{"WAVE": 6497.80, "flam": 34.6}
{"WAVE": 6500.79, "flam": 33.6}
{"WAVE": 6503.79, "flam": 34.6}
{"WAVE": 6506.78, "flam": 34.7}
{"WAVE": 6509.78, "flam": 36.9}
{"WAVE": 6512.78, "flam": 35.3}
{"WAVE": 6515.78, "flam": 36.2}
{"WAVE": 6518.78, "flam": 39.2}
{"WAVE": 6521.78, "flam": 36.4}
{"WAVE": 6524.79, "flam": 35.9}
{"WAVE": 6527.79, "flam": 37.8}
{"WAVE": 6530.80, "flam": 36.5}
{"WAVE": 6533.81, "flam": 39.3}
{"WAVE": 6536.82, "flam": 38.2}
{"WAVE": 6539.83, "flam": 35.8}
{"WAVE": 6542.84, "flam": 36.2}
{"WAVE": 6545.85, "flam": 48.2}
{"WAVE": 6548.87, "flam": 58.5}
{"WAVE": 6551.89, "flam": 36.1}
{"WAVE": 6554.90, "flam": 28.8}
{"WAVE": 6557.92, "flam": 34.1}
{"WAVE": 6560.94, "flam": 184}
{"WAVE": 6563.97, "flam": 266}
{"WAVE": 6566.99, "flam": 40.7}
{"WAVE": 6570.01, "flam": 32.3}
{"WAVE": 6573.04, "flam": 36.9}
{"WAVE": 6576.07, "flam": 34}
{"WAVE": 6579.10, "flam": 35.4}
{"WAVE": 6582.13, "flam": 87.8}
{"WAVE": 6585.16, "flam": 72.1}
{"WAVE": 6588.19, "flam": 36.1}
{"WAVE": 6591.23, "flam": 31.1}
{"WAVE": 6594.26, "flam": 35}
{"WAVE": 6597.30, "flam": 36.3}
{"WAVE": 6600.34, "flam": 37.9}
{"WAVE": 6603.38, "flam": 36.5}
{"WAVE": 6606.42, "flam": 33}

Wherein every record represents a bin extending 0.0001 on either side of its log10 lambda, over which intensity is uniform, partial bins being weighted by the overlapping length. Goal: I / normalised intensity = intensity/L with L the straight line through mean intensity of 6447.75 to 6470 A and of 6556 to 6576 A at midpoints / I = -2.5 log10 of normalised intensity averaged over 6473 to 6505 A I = 0.442 mag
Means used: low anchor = 36.2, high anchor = 92.8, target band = 34.4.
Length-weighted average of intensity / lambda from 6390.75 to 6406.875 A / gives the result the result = 39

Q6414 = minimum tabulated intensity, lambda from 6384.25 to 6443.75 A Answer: 31.5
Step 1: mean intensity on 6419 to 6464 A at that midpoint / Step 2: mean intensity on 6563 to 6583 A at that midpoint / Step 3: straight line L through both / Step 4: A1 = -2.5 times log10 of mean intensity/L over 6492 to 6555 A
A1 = 0.47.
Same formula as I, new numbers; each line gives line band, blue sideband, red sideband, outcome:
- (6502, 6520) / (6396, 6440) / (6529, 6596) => 0.37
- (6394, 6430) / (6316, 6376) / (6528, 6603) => 0.14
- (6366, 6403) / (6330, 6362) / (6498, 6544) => -0.06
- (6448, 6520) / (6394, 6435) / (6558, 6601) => 0.38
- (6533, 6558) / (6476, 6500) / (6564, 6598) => 0.16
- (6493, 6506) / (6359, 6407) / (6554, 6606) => 0.47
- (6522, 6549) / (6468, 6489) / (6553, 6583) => 0.49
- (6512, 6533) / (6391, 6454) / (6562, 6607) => 0.34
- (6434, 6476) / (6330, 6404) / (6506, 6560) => 0.06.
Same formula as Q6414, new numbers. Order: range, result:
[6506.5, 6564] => 28.8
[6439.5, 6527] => 32.4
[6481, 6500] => 33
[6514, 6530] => 35.9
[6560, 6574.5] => 32.3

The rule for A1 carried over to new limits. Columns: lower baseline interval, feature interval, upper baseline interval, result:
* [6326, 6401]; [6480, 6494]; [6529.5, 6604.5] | 0.35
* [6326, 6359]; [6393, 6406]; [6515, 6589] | 0.06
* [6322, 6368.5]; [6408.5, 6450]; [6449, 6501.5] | -0.03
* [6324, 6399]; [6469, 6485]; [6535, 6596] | 0.39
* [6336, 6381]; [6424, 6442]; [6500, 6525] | 0.00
